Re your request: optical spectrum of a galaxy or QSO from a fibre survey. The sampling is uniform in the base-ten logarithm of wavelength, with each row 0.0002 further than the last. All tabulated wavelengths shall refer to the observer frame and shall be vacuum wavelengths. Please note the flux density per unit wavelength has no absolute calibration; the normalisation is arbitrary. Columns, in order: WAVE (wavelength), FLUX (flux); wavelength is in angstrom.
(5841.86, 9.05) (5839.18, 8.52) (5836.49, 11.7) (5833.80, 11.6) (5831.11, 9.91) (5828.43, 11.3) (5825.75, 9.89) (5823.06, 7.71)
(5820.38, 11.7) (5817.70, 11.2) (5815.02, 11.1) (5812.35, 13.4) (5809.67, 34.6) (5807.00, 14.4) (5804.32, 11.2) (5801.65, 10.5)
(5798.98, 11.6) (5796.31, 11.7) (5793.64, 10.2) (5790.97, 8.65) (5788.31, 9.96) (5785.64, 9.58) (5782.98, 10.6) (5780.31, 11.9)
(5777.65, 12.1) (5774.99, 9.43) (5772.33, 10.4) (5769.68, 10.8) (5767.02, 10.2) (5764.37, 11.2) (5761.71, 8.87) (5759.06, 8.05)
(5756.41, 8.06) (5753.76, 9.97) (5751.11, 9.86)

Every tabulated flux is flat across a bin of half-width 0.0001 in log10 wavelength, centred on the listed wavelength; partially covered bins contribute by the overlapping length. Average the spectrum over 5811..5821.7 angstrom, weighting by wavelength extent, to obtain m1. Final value 11.9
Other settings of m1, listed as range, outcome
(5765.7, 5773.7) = 10.5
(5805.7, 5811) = 24.6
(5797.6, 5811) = 16.4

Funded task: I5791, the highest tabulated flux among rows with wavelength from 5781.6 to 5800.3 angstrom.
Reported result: 11.7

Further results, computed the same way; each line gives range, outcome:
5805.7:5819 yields 34.6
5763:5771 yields 11.2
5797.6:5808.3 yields 14.4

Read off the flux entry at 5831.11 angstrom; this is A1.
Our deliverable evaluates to 9.91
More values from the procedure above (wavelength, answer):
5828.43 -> 11.3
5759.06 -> 8.05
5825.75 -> 9.89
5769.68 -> 10.8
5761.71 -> 8.87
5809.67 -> 34.6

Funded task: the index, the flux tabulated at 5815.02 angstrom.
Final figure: 11.1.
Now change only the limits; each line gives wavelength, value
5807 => 14.4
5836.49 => 11.7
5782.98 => 10.6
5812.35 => 13.4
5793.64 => 10.2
